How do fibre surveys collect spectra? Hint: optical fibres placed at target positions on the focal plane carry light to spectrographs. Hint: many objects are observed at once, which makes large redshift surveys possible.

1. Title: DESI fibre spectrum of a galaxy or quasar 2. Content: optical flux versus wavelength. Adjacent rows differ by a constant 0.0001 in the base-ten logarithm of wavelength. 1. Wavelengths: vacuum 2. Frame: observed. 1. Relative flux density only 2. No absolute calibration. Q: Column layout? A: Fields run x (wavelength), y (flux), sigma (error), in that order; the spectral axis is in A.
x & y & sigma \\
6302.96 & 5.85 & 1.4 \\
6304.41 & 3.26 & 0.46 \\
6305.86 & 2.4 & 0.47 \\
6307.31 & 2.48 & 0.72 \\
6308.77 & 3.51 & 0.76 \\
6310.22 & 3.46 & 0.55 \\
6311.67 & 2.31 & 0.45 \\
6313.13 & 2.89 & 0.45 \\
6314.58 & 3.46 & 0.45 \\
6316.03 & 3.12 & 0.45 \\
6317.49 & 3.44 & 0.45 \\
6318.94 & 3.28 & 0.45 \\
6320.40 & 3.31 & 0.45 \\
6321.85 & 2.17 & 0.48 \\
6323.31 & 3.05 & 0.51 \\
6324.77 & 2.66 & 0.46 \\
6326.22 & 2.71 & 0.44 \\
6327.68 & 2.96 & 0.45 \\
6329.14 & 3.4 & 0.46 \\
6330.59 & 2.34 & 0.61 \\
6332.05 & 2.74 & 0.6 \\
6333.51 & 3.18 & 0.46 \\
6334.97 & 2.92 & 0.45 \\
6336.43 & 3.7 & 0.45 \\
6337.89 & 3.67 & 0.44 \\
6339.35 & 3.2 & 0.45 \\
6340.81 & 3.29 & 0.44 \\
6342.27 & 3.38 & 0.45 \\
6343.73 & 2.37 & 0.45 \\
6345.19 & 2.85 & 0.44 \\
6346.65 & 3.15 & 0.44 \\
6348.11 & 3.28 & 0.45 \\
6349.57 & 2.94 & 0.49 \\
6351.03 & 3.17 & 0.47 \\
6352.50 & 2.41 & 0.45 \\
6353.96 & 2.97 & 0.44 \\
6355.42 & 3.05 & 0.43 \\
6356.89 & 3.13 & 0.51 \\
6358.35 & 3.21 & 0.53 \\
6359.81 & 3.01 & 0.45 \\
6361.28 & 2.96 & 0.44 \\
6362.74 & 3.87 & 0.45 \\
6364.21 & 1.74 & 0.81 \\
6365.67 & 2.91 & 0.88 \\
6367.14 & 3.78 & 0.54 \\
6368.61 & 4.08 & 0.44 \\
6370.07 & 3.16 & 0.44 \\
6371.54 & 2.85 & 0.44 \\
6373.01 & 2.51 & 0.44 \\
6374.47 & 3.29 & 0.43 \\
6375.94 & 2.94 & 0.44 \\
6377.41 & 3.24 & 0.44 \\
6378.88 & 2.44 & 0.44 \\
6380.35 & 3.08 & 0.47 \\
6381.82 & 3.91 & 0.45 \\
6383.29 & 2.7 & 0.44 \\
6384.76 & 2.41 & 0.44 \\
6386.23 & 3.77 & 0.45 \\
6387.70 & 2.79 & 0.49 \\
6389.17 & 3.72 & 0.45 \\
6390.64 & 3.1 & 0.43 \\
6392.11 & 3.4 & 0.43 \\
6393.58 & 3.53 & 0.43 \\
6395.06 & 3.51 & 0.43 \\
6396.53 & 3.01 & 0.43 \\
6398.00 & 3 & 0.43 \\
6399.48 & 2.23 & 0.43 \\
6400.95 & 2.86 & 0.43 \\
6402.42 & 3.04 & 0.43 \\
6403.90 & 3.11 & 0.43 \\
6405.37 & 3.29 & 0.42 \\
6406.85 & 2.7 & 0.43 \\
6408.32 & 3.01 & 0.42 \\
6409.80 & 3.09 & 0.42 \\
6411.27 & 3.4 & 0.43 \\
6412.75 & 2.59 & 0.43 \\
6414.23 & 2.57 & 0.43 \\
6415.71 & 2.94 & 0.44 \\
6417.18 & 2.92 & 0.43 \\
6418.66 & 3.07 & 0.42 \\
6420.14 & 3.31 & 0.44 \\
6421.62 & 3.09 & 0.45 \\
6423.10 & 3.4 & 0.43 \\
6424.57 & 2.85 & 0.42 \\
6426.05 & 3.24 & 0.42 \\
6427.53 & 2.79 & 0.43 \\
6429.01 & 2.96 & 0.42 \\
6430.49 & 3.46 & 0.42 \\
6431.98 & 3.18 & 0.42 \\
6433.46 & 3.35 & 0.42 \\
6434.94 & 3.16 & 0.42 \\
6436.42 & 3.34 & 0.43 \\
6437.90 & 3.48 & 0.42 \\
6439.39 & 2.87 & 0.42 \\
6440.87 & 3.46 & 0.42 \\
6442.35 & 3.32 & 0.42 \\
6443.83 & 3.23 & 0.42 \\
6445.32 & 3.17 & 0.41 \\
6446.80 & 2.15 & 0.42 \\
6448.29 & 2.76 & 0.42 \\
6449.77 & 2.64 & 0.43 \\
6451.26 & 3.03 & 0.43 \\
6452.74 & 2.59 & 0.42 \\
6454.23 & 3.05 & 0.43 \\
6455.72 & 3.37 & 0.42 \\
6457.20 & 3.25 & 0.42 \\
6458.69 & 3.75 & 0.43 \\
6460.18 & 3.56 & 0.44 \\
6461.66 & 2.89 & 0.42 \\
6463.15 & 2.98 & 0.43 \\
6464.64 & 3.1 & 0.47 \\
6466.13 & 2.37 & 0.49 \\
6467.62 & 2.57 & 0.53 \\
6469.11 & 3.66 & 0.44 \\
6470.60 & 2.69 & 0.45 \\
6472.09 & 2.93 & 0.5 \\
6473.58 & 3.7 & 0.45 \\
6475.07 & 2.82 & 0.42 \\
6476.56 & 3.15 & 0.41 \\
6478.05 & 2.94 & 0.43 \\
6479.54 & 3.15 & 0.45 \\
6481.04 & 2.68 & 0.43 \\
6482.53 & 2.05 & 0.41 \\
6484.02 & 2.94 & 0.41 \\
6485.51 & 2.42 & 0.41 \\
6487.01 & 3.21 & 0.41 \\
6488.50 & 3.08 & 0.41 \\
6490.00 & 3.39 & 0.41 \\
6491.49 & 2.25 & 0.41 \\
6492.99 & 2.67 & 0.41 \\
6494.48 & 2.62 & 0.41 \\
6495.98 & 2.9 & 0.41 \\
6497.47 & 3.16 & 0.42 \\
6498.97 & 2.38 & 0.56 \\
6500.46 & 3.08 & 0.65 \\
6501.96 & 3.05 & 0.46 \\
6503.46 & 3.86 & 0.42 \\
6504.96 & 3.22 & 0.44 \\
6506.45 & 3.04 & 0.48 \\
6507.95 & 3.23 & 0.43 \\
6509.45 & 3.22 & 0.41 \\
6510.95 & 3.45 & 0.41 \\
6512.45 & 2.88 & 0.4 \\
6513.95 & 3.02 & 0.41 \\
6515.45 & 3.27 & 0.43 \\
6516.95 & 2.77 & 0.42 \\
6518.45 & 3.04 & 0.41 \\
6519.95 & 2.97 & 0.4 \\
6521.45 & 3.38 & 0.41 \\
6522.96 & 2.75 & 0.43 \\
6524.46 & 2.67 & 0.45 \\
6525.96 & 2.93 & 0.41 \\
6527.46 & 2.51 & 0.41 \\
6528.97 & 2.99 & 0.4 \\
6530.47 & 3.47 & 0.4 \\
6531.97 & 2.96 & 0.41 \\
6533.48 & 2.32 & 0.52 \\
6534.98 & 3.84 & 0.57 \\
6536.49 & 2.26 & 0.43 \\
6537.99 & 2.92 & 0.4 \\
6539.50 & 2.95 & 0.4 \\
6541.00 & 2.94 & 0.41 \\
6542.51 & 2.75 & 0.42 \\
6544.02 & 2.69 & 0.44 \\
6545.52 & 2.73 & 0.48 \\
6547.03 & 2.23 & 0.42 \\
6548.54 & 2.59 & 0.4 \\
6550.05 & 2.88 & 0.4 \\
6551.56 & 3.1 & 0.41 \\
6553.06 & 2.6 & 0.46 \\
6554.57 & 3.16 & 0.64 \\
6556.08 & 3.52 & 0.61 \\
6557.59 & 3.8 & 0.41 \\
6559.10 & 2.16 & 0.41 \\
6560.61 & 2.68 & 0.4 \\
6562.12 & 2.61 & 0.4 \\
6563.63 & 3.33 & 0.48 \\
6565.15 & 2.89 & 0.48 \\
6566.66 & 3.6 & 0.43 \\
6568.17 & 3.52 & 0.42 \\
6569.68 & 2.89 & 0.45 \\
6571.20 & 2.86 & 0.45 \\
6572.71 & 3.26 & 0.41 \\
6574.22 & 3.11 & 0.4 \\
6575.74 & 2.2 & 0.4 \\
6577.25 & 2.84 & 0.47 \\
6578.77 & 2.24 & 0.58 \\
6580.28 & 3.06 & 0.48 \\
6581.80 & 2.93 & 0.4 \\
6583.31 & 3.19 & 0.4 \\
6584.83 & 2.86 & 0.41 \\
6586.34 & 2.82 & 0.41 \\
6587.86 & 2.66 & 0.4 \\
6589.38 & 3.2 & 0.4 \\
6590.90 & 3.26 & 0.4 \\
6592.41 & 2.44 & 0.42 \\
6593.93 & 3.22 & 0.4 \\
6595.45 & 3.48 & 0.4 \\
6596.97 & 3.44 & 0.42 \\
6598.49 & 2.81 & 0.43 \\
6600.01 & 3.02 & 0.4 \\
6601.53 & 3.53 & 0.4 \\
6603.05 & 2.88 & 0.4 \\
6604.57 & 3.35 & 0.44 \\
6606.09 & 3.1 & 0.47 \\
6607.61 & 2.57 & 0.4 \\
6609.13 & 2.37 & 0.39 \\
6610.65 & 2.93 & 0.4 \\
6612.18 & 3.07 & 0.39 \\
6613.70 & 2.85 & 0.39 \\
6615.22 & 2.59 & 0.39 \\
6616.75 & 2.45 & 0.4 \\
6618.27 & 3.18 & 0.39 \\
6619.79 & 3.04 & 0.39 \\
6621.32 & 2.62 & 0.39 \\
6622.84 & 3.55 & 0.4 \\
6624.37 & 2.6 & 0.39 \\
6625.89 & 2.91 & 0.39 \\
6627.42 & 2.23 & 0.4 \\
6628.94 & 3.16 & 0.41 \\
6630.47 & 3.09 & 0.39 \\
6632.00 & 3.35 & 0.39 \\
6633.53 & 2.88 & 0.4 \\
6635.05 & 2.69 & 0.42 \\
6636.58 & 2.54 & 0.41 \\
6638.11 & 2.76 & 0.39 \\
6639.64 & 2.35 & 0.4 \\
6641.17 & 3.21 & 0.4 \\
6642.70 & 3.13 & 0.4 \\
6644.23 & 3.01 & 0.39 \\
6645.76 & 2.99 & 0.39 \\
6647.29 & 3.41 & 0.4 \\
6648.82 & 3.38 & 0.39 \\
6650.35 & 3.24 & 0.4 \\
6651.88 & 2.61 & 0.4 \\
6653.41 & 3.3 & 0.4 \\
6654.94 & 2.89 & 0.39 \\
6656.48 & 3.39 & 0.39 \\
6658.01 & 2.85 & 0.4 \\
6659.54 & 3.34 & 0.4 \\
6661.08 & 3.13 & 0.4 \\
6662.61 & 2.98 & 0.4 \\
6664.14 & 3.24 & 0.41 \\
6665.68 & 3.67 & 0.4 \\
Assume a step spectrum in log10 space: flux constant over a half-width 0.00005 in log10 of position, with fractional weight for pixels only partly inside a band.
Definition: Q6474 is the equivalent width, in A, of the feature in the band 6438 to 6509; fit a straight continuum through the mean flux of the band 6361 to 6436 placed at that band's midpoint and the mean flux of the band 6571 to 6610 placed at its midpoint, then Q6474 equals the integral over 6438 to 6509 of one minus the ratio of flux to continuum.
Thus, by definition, 1.0 A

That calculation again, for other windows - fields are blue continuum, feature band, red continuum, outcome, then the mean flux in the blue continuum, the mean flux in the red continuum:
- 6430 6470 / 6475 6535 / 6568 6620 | 1.5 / 3.1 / 2.94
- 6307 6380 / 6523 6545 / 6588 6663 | 1.0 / 3.04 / 2.98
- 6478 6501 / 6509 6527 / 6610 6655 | -1.2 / 2.8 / 2.93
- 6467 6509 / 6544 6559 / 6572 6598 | 0.2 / 2.96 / 2.95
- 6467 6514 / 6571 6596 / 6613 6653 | 0.2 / 2.98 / 2.92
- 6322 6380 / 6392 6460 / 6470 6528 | -1.8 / 3.03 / 2.96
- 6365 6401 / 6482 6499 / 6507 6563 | 1.2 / 3.13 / 2.93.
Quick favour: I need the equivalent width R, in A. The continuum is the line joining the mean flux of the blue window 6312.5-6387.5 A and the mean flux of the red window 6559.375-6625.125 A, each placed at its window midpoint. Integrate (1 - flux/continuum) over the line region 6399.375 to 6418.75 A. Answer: 0.6 A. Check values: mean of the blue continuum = 3.06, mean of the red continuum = 2.95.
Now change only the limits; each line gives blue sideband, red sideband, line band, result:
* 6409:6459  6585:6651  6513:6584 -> 1.9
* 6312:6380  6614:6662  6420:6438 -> -1.0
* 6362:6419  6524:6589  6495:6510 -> -0.8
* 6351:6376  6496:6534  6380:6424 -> -0.5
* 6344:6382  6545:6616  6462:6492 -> 0.9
